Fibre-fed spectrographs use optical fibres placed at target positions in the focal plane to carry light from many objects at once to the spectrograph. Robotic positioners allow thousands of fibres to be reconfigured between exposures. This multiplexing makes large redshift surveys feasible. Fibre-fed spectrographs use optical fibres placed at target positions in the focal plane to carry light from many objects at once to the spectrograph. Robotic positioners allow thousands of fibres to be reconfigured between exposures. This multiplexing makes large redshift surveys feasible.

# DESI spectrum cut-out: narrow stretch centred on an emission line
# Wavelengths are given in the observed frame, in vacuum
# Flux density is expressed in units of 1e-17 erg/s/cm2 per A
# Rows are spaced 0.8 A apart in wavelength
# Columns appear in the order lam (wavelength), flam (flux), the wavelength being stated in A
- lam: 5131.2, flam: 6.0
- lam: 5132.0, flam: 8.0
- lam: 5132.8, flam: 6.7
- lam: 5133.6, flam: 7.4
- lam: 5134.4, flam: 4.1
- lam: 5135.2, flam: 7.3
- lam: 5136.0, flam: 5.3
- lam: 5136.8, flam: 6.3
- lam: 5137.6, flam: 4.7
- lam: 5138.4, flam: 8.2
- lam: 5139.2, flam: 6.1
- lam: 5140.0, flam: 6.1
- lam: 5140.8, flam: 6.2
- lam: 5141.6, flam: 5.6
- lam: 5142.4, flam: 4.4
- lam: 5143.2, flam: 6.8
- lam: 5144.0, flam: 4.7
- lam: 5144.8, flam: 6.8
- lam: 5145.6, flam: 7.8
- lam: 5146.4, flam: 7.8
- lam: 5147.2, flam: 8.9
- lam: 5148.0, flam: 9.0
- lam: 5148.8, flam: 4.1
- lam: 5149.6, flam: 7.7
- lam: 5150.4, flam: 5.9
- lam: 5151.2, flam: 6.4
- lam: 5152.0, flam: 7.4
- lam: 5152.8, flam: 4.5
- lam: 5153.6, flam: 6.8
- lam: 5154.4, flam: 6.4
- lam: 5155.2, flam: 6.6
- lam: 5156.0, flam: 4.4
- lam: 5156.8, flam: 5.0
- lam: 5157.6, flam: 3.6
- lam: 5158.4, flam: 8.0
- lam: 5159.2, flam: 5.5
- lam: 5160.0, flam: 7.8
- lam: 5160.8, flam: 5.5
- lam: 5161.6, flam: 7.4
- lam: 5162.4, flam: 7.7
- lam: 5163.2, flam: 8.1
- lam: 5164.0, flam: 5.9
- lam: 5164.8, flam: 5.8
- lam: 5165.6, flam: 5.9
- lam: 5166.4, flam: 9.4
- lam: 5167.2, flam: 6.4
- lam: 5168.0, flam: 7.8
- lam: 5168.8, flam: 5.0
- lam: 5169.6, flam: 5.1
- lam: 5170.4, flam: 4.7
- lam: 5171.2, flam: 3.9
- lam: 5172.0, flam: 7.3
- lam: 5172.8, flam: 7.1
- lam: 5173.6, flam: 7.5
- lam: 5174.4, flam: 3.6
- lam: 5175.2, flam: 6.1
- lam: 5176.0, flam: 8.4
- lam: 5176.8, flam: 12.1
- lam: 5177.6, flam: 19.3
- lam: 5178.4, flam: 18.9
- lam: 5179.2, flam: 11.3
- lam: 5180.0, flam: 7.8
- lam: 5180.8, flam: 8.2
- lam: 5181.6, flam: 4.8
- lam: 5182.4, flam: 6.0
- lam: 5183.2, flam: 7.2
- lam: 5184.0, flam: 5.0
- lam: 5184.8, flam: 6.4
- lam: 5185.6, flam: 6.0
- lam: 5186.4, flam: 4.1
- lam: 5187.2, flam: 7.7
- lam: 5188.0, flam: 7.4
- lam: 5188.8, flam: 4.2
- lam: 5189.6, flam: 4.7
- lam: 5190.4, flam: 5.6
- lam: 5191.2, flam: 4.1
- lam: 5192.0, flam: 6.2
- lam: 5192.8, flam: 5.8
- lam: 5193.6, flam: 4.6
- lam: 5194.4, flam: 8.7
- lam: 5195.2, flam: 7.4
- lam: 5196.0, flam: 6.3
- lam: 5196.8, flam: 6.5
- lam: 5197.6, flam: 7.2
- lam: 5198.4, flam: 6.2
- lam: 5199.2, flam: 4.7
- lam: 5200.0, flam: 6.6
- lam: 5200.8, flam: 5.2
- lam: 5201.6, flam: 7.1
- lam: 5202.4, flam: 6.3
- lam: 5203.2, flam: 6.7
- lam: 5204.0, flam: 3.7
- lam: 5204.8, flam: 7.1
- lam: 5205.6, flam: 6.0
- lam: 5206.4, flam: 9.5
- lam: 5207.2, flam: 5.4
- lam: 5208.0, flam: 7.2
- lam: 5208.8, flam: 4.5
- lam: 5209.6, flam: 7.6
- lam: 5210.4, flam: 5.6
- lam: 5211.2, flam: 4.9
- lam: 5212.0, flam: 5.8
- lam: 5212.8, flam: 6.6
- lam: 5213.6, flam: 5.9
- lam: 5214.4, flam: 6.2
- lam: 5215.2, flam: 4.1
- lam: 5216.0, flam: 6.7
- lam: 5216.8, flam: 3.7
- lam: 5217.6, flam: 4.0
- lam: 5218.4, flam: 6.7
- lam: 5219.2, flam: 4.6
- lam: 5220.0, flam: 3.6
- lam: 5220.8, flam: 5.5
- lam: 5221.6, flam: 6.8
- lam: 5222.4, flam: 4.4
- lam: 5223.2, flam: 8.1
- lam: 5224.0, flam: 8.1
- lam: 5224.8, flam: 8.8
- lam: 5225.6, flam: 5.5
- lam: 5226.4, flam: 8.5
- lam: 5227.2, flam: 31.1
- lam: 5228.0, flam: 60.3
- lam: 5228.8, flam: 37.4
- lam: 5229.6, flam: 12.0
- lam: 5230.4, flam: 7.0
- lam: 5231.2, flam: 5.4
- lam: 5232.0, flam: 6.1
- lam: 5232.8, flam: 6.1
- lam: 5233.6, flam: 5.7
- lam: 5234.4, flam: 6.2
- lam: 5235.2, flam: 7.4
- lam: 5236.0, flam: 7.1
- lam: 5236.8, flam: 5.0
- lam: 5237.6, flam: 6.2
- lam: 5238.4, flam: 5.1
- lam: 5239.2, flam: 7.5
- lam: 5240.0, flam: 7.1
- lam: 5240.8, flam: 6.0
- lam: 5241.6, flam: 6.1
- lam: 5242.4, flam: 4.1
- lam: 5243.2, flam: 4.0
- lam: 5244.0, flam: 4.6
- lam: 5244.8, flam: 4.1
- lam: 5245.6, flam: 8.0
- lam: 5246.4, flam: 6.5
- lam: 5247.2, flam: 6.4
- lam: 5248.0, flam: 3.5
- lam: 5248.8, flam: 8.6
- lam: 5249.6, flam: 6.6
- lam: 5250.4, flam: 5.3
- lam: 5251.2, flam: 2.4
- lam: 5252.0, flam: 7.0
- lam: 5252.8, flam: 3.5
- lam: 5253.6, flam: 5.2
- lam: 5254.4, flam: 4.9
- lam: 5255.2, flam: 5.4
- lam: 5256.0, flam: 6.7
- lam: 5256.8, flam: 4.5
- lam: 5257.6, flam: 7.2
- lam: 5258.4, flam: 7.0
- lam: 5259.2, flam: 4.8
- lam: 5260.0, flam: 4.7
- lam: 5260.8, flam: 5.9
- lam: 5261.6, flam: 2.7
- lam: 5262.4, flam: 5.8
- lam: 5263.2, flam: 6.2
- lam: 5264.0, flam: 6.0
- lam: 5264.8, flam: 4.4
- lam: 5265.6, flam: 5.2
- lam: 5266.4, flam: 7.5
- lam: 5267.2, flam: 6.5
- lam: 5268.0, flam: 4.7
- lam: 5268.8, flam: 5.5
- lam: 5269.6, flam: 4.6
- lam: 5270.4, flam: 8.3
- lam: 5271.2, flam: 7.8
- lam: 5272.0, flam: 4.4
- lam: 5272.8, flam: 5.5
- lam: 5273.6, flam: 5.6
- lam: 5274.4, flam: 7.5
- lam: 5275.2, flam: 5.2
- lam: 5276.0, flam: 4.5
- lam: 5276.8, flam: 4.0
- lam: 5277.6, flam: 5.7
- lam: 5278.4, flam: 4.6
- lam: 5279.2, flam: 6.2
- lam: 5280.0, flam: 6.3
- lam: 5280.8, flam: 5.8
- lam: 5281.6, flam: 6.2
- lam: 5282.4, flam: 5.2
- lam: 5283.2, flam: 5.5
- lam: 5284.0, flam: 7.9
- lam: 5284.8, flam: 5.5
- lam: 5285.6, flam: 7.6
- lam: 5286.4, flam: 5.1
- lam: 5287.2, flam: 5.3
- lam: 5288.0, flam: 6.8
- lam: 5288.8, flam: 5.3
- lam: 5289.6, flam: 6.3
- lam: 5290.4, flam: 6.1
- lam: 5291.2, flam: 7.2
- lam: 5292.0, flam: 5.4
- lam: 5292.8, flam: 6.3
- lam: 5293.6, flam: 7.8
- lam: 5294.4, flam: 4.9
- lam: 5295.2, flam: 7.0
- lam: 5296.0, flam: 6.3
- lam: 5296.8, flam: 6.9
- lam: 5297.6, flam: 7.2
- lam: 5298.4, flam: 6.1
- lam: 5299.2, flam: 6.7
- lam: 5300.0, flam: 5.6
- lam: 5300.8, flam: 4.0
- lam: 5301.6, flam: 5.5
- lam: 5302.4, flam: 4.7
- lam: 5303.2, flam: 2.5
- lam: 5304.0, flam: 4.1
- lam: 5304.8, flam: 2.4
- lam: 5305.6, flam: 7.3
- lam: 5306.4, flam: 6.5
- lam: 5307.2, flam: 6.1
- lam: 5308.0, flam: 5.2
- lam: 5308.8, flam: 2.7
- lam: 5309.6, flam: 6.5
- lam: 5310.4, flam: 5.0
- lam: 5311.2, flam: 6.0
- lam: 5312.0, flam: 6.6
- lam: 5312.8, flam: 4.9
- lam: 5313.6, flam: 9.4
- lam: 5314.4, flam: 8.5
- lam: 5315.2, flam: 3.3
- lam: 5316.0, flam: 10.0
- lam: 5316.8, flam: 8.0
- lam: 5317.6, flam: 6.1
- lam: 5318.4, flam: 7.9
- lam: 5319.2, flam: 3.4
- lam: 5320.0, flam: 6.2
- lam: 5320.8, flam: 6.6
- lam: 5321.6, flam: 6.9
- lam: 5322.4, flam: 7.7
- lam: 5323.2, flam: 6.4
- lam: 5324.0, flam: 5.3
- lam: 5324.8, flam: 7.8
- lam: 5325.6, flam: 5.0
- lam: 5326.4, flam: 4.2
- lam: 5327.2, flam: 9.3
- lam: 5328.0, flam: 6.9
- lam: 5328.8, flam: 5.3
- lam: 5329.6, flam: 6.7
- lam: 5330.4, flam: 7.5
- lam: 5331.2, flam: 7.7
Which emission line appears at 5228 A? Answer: [O III] 5007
